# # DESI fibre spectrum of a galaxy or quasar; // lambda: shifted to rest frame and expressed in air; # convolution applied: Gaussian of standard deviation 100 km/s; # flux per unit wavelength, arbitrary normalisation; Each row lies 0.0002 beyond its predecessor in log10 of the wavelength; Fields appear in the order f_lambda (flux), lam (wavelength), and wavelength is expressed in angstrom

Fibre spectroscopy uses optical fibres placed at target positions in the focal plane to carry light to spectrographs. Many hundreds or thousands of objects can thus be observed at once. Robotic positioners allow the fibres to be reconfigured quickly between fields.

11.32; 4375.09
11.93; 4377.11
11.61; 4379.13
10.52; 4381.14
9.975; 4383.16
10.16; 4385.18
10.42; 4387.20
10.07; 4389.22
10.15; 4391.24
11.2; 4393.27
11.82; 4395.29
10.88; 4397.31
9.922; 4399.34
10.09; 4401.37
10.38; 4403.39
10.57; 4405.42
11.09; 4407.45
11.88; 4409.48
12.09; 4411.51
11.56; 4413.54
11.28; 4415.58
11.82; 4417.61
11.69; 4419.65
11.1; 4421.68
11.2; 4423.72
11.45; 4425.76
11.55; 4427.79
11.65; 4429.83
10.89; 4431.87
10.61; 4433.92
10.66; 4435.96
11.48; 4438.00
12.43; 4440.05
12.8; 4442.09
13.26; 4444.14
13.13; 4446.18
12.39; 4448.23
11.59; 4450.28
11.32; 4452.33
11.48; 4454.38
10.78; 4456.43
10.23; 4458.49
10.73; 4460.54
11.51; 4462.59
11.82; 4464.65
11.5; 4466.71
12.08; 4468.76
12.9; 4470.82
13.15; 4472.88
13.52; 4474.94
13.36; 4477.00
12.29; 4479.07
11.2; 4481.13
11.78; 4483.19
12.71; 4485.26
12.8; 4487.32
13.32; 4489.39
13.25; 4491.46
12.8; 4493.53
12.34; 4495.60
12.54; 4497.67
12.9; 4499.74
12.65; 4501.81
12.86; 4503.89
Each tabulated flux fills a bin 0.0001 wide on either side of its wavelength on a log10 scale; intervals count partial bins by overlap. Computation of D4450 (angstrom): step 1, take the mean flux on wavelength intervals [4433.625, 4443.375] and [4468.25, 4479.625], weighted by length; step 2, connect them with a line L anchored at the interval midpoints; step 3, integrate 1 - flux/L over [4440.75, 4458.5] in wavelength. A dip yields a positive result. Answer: 0.1 angstrom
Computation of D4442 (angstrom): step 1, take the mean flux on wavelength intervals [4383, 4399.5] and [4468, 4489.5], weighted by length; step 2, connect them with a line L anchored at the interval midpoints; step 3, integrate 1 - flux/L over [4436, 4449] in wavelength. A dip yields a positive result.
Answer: -0.74 angstrom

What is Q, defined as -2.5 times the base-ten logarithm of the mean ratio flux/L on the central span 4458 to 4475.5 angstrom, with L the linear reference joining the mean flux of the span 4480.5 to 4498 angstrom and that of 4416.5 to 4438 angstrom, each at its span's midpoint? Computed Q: 0.01 mag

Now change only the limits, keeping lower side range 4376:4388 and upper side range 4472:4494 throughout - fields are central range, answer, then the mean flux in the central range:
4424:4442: 0.03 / 11.4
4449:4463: 0.10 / 11.1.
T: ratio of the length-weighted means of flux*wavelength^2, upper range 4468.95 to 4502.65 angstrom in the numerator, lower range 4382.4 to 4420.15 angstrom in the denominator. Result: 1.21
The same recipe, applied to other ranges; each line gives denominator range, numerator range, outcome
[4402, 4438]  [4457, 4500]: 1.12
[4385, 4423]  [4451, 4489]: 1.12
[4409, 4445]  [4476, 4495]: 1.11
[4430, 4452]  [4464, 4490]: 1.07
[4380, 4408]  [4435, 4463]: 1.14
